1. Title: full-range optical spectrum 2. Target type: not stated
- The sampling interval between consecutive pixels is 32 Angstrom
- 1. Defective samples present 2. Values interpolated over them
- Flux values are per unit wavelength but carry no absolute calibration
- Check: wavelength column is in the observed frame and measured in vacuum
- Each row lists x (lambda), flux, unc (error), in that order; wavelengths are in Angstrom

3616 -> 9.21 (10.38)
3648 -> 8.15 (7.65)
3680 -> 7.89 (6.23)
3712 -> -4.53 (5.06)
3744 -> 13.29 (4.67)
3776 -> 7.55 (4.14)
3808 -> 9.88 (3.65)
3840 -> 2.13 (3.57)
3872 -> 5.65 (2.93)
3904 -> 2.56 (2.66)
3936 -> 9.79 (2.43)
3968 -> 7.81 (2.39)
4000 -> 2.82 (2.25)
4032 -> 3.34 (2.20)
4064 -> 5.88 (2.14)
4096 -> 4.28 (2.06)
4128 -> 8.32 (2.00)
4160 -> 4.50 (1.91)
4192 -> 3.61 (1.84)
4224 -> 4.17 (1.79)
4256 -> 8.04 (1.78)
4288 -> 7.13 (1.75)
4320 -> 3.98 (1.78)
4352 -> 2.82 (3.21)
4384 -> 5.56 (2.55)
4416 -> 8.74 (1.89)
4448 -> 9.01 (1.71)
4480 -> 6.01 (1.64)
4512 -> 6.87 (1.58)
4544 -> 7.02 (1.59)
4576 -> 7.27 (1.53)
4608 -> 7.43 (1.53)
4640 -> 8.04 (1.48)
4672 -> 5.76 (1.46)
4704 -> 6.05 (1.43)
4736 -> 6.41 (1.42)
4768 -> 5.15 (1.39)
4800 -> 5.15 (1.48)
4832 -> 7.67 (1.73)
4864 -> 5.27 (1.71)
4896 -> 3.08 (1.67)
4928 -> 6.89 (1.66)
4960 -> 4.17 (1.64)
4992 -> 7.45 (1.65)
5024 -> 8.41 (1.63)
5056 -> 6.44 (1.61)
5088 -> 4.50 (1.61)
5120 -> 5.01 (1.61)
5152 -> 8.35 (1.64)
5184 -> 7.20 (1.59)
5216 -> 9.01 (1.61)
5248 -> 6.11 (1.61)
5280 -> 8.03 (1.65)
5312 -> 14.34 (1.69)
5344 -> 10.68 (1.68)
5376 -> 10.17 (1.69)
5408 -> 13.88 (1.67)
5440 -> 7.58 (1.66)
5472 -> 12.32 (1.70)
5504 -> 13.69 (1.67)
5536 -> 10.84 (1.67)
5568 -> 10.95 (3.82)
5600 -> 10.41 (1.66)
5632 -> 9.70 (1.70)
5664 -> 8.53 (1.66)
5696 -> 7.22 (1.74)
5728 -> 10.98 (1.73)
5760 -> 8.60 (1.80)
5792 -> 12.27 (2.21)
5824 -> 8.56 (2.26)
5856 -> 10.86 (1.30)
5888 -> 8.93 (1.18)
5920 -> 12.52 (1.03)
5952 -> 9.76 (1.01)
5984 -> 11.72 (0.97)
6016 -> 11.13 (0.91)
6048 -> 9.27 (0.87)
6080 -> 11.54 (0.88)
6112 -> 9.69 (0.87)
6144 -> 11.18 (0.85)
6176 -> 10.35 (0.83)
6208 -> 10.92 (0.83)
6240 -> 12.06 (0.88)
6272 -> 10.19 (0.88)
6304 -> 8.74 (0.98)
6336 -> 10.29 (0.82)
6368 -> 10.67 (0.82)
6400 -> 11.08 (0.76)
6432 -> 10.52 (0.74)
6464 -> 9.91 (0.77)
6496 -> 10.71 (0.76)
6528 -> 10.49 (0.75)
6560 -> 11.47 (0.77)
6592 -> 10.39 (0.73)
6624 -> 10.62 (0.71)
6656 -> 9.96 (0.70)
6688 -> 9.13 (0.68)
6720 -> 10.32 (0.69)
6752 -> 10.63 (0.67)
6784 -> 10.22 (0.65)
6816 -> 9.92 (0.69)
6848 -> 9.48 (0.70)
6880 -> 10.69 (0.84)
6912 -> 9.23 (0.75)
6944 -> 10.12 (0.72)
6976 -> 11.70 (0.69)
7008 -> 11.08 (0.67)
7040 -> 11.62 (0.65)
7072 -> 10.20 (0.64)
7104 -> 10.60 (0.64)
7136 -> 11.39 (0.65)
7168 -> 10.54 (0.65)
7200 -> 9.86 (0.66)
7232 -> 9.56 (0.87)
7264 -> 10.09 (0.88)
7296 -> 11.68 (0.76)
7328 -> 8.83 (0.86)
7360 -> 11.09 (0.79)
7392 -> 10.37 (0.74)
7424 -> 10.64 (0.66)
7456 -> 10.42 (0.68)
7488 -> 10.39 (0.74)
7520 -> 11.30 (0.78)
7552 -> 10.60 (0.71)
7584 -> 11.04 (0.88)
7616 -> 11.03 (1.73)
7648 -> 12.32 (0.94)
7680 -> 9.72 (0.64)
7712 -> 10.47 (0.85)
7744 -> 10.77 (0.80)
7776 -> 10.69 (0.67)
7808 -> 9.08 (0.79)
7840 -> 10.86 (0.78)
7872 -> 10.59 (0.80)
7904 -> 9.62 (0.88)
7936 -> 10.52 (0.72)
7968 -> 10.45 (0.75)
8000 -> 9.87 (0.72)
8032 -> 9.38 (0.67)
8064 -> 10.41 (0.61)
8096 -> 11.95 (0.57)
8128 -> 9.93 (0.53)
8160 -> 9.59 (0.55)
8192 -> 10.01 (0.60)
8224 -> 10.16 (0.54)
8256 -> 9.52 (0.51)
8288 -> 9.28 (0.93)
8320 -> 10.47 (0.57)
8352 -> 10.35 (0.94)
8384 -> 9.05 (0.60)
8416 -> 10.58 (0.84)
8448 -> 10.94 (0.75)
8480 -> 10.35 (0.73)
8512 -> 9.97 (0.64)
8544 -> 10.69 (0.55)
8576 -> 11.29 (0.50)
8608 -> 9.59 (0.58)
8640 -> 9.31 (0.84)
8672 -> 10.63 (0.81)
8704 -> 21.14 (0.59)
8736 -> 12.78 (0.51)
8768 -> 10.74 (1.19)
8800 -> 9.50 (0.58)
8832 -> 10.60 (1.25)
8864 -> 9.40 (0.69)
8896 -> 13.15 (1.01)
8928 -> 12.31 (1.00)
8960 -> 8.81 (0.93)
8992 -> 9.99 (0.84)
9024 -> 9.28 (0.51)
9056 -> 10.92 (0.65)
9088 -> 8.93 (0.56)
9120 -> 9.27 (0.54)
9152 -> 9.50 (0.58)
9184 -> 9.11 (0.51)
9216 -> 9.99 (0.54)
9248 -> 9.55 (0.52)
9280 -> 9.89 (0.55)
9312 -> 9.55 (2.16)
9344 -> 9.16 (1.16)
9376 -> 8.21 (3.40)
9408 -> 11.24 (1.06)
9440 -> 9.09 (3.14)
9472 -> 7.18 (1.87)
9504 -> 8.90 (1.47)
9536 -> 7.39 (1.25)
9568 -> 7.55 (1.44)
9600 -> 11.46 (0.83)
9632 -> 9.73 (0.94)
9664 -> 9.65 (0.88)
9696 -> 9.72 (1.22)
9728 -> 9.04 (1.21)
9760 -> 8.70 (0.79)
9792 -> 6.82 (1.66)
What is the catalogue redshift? 0.324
